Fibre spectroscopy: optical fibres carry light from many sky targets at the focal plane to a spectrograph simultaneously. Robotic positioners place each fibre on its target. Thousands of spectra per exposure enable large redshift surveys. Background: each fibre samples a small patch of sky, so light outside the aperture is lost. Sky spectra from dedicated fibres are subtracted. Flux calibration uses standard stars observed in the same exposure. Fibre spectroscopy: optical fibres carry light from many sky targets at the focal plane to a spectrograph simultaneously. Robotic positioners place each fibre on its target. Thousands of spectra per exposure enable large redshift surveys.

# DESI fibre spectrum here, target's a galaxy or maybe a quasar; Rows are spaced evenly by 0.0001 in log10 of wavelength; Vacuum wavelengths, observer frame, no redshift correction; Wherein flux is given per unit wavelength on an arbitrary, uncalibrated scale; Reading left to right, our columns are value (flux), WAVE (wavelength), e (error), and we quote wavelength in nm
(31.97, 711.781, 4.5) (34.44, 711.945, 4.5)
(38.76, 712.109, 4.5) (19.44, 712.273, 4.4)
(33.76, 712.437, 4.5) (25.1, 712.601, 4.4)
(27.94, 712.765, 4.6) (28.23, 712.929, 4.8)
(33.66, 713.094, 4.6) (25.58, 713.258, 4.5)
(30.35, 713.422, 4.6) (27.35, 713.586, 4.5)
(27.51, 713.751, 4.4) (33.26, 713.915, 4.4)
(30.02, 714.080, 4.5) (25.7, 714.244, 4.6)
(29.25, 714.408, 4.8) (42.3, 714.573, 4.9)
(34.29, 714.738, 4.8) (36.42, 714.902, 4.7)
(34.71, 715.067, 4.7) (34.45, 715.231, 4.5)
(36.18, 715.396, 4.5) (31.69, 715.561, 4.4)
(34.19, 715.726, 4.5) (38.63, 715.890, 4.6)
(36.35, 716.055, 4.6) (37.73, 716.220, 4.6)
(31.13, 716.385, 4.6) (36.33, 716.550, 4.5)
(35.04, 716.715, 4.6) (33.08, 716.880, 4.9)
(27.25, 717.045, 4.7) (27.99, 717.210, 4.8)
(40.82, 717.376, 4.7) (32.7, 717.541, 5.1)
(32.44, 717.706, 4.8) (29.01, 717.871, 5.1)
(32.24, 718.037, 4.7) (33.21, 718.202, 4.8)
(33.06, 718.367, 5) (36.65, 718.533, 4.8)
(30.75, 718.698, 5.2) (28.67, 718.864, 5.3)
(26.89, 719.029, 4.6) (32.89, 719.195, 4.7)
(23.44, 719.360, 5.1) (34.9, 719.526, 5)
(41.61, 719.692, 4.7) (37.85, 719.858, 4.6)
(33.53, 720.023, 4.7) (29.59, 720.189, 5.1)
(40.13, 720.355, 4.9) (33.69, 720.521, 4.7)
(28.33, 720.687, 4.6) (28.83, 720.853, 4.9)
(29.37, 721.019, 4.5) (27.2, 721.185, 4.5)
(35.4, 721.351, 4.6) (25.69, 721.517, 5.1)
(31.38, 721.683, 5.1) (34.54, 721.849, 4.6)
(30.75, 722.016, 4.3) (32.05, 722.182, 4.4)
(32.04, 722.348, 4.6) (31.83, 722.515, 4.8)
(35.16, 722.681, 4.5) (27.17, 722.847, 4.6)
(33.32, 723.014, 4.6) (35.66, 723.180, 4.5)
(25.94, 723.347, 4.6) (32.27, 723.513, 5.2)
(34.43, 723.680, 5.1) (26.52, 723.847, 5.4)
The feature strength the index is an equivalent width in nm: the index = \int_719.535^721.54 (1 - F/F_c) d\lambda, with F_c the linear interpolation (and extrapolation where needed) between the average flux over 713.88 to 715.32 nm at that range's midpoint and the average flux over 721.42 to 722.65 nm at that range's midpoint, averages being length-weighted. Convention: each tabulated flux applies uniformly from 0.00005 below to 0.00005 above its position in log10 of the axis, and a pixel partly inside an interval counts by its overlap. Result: -0.07 nm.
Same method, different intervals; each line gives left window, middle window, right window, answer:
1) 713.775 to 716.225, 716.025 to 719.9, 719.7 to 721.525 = 0.036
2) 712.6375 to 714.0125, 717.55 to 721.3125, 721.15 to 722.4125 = -0.172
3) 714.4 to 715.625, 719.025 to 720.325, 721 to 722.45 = -0.038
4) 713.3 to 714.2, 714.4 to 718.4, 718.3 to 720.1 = -0.409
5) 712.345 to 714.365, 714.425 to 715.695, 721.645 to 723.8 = -0.249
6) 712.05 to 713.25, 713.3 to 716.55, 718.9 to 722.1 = -0.357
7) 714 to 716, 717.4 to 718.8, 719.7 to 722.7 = 0.014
